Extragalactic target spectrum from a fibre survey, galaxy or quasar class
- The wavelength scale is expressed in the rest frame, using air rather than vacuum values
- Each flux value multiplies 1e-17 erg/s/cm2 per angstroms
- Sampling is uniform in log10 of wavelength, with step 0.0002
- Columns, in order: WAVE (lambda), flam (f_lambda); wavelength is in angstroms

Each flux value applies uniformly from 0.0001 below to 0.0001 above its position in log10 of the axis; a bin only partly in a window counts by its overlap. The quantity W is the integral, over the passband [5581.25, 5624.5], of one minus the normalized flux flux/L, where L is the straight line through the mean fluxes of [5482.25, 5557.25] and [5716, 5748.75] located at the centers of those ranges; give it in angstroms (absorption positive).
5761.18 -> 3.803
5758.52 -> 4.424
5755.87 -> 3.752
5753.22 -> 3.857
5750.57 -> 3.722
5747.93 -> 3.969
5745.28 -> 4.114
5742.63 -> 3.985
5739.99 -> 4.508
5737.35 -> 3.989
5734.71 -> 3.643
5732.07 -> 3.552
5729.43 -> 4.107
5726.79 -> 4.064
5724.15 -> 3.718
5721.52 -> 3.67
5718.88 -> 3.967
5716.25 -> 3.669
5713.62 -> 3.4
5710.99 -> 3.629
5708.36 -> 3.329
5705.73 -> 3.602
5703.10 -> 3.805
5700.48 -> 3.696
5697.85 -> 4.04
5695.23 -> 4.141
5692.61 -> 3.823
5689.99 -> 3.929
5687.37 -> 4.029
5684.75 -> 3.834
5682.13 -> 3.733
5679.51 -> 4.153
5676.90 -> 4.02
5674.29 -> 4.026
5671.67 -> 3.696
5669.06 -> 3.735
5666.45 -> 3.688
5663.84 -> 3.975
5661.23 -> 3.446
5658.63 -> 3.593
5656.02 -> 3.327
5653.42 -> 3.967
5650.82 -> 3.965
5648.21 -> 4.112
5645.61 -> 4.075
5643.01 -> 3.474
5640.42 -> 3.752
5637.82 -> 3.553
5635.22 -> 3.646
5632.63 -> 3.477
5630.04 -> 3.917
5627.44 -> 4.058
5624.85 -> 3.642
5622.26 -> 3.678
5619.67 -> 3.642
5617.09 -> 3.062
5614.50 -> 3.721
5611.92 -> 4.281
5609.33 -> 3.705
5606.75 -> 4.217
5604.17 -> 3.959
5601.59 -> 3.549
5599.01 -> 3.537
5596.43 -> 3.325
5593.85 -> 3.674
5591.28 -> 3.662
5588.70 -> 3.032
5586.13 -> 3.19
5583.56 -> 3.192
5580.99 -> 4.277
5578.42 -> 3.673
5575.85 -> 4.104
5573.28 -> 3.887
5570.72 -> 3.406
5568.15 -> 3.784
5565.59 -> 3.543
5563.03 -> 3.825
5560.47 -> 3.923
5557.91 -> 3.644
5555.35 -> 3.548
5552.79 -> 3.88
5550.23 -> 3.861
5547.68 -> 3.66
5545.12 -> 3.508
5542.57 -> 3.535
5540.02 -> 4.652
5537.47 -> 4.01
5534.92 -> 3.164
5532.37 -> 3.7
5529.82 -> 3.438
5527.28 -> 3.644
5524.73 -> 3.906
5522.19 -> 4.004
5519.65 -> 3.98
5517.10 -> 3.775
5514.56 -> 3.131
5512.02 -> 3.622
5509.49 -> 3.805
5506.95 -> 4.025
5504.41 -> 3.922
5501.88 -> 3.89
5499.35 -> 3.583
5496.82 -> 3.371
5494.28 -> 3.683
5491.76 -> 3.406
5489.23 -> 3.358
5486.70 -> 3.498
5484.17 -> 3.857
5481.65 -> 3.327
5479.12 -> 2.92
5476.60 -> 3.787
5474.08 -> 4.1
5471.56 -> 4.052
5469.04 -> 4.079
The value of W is 2.1 angstroms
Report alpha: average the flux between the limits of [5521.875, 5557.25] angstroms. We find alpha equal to 3.74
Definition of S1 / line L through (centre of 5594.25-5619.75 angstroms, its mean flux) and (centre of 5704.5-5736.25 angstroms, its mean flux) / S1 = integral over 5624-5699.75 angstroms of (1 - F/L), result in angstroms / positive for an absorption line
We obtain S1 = -2.5 angstroms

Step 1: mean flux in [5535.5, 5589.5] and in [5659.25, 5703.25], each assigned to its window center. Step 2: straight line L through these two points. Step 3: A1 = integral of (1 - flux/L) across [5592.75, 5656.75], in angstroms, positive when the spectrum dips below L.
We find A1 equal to 1.0 angstroms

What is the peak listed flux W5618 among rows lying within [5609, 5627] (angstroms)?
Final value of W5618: 4.281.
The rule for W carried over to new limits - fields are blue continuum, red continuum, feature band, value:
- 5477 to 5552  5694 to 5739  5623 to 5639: 0.05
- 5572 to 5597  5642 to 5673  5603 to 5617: -0.91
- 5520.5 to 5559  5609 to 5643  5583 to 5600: 1.54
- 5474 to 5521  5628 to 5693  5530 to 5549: -0.32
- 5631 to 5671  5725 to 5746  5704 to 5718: 1.29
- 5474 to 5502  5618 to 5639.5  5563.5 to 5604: 0.39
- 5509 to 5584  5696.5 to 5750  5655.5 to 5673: 0.66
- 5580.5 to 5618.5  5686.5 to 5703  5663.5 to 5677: 0.06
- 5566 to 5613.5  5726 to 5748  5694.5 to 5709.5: 0.61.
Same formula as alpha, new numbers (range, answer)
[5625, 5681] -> 3.79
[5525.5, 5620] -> 3.69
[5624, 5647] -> 3.74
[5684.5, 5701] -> 3.94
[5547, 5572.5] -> 3.71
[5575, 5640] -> 3.67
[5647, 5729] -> 3.8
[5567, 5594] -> 3.62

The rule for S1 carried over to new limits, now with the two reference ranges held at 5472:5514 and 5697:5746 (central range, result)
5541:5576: -0.31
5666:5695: -0.89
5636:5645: 0.28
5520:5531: -0.33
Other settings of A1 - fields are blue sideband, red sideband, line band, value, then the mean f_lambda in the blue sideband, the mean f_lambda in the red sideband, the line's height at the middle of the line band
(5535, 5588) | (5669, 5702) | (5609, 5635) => 0.73 angstroms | 3.73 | 3.92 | 3.82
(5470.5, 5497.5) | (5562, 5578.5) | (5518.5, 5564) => -0.96 angstroms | 3.58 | 3.75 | 3.69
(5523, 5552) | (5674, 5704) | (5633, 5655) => 0.46 angstroms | 3.74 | 3.94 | 3.88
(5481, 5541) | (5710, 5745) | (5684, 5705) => -0.44 angstroms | 3.7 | 3.85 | 3.83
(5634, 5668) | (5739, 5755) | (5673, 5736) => 1.14 angstroms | 3.74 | 4.01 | 3.89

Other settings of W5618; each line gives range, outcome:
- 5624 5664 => 4.112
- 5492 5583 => 4.652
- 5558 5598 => 4.277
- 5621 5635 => 4.058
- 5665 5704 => 4.153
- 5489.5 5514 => 4.025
